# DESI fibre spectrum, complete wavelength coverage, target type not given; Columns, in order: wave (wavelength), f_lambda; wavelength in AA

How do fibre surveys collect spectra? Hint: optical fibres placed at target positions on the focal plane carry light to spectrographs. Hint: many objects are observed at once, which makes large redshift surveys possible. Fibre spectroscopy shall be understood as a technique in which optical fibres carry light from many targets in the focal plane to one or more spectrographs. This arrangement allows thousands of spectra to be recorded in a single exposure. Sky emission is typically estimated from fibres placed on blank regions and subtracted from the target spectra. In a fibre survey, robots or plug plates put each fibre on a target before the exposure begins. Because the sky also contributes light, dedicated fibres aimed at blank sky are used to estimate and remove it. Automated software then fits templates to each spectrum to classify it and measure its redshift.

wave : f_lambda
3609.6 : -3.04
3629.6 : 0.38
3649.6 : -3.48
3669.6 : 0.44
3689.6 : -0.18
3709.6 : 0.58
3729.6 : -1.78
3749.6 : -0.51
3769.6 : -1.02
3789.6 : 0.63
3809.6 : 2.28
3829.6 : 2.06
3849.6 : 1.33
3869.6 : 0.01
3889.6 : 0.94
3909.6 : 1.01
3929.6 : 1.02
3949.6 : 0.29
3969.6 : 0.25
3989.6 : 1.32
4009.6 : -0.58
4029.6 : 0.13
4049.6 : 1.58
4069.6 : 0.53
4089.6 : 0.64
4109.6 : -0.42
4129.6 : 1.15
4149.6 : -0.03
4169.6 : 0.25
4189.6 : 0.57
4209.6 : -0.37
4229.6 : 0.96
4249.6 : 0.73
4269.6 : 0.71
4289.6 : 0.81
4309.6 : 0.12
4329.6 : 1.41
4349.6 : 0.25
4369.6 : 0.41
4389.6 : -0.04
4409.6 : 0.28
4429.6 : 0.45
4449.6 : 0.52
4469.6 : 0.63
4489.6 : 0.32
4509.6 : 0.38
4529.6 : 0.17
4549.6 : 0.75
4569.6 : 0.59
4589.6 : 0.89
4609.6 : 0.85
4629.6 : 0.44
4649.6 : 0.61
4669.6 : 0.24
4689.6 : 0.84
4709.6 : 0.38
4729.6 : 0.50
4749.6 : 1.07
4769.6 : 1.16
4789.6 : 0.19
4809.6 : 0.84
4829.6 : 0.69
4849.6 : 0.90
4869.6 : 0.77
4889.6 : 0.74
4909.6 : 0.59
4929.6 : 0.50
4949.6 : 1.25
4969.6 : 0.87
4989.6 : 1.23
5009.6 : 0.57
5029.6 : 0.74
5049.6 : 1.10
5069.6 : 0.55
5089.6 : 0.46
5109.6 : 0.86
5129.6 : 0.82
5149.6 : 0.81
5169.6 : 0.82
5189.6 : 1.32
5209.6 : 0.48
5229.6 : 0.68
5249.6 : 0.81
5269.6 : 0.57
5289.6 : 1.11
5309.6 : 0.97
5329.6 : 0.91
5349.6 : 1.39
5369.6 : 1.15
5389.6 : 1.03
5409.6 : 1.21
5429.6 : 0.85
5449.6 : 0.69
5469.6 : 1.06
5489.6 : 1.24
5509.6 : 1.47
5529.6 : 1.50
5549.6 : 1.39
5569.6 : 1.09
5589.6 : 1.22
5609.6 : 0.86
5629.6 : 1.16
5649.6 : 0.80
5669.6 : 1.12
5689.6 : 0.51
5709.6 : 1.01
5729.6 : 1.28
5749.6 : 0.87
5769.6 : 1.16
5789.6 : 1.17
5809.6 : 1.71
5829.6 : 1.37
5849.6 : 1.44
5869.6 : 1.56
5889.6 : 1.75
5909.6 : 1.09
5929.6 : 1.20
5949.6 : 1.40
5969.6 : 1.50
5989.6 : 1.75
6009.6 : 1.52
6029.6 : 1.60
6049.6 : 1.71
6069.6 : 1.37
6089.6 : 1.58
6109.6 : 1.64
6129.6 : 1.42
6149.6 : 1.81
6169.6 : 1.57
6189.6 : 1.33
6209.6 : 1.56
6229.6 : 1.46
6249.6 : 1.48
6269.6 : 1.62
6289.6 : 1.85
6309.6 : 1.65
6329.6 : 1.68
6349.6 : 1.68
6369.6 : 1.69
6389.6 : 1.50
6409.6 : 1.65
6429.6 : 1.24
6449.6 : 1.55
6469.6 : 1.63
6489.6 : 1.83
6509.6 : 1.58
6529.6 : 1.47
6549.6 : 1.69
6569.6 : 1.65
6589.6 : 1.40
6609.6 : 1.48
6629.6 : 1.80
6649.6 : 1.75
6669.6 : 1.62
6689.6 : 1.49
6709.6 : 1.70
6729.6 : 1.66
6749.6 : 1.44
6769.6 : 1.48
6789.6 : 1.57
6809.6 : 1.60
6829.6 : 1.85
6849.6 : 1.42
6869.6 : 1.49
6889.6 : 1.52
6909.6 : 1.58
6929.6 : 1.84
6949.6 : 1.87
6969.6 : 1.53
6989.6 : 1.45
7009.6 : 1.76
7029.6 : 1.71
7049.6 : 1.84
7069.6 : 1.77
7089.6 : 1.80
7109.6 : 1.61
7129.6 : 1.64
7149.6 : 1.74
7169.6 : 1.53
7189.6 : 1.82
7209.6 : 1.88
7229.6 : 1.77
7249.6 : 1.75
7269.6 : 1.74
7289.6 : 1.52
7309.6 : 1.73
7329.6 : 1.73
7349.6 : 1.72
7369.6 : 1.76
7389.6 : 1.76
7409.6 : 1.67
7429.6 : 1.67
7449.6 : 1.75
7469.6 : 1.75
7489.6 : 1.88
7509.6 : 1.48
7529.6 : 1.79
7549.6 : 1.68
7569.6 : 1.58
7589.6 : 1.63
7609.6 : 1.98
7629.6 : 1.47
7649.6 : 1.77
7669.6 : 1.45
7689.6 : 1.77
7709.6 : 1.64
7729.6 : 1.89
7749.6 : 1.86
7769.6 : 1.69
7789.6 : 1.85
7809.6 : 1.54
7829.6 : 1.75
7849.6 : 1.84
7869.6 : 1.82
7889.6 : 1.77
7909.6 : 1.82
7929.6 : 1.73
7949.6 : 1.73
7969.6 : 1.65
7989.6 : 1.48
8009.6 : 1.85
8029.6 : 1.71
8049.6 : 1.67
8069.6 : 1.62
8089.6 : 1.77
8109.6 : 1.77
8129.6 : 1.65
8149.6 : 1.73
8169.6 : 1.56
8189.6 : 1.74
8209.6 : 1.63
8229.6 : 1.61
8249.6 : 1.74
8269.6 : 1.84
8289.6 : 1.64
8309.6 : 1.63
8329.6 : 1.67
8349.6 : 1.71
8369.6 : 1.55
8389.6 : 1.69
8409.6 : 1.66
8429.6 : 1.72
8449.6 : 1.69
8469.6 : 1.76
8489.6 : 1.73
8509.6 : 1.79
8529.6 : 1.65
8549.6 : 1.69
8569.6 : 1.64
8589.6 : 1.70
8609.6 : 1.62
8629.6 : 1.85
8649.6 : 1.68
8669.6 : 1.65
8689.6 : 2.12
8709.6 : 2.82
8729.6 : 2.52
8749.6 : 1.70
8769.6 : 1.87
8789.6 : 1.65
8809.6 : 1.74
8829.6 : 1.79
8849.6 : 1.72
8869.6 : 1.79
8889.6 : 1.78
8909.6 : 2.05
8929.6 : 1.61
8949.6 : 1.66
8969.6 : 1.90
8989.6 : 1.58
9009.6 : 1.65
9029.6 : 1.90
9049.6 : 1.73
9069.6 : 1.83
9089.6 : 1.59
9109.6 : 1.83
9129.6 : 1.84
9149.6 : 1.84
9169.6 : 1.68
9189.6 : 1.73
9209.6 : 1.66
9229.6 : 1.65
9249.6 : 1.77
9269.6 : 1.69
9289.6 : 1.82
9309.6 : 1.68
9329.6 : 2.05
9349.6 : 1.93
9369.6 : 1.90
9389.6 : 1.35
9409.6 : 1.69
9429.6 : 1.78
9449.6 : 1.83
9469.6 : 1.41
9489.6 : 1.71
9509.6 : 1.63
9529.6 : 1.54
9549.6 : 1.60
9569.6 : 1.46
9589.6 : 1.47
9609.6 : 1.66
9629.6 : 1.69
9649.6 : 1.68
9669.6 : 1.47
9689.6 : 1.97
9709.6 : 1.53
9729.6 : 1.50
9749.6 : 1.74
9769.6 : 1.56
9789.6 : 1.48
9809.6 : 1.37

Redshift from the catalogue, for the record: 0.326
